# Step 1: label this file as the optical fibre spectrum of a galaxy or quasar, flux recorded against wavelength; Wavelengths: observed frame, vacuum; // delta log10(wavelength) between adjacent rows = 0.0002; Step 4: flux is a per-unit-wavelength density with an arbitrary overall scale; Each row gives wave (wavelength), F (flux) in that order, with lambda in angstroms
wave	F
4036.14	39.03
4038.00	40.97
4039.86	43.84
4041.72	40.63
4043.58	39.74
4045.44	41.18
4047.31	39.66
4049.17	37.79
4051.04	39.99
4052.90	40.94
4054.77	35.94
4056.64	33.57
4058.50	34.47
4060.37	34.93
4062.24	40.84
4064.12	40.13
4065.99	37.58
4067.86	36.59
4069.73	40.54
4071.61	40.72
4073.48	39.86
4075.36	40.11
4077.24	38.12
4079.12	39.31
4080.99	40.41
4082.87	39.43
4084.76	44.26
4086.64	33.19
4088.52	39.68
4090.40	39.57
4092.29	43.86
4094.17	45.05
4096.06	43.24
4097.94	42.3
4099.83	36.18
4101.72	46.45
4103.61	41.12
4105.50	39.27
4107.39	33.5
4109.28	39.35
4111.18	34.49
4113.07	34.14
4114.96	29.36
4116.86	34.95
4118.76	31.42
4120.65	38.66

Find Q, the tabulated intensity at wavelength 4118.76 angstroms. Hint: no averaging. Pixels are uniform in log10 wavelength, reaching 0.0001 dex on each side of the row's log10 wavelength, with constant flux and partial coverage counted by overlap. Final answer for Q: 31.42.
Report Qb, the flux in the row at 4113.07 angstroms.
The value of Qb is 34.14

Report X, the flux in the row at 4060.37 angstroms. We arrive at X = 34.93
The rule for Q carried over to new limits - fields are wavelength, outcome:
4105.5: 39.27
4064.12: 40.13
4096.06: 43.24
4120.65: 38.66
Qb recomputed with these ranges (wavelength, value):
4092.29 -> 43.86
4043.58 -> 39.74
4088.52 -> 39.68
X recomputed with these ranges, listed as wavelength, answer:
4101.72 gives 46.45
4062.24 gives 40.84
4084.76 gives 44.26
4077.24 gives 38.12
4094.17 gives 45.05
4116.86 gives 34.95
